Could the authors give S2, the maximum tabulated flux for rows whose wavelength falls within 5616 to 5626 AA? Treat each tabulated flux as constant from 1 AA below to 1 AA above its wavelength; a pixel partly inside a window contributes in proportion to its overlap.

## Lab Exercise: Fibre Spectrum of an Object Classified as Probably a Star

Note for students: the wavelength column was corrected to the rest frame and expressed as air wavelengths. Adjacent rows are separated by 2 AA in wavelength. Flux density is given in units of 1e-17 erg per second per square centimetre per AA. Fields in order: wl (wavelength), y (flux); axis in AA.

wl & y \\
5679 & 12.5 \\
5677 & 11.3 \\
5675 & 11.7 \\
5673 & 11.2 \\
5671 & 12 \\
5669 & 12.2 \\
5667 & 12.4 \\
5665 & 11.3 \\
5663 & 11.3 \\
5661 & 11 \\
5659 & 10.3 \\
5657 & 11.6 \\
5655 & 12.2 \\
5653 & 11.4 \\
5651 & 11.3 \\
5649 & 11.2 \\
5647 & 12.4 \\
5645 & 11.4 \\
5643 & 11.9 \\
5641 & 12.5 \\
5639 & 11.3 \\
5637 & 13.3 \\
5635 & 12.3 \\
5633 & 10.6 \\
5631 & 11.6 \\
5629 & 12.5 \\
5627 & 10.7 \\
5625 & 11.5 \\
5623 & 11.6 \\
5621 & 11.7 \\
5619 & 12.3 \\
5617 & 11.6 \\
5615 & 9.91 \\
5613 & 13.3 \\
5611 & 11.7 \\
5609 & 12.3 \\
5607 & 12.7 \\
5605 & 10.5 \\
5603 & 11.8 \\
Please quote 12.3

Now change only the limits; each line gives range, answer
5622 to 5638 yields 13.3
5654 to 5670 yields 12.4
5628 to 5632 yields 12.5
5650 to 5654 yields 11.4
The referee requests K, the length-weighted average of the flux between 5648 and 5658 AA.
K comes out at 11.5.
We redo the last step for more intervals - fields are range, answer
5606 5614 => 12.5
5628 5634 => 11.6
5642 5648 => 11.9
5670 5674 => 11.6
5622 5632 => 11.6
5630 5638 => 11.9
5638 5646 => 11.8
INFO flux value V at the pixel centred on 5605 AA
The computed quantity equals 10.5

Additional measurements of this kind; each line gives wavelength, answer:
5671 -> 12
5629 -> 12.5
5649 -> 11.2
